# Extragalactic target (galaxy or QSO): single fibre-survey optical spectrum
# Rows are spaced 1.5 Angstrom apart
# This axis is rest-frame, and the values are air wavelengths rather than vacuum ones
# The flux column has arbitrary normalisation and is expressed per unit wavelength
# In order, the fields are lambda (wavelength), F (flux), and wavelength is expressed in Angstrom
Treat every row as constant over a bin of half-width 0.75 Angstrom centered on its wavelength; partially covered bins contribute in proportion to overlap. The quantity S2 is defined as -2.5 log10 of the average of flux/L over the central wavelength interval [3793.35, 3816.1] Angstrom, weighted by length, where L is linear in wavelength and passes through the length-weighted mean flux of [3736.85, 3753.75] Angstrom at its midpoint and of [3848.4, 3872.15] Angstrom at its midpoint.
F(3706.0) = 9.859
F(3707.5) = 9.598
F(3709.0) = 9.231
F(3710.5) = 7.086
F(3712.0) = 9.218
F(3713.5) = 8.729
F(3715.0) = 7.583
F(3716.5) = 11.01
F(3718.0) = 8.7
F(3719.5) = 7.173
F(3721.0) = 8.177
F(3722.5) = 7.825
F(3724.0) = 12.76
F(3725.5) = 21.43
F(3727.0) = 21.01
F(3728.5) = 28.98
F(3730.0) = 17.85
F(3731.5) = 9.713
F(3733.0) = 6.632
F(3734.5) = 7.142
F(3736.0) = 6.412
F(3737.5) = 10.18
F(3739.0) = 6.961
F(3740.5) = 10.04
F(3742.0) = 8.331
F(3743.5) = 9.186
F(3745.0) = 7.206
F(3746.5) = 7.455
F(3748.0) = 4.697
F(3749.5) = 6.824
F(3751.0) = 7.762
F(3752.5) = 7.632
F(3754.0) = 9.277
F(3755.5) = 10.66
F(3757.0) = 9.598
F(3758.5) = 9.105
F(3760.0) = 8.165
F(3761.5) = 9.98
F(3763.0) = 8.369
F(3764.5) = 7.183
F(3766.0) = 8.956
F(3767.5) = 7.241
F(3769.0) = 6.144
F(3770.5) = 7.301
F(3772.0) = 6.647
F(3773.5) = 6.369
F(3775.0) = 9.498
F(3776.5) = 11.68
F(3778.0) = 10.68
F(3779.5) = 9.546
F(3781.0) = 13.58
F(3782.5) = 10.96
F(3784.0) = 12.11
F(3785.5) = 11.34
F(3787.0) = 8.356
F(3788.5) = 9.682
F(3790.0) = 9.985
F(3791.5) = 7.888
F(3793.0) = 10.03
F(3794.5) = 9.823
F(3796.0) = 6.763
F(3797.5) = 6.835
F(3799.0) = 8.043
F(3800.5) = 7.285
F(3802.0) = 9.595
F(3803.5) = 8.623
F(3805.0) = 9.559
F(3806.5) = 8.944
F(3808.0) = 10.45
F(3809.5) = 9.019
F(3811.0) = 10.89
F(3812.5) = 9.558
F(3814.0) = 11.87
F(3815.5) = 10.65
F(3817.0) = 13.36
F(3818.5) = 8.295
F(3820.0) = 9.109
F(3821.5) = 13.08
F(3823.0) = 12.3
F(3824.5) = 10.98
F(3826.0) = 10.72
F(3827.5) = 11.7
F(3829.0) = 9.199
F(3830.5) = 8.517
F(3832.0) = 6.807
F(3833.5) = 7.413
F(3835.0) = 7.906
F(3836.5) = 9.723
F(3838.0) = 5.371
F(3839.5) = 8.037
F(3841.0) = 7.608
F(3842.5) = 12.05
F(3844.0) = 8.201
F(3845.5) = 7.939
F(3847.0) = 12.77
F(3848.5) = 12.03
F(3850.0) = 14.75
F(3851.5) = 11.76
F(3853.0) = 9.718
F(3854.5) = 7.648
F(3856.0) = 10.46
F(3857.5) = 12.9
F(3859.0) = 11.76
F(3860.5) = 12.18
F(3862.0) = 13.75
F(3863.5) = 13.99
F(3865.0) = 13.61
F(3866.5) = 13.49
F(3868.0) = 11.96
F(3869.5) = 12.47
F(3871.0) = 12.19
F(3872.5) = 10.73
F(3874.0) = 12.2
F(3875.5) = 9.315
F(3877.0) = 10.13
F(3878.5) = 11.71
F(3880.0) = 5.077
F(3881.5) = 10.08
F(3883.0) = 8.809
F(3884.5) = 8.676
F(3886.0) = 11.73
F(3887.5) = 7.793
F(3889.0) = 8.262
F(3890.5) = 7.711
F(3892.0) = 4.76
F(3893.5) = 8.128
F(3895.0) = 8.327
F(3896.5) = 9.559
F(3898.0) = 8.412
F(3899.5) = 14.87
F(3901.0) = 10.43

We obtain 0.10 mag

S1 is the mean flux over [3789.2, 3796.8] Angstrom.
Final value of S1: 8.89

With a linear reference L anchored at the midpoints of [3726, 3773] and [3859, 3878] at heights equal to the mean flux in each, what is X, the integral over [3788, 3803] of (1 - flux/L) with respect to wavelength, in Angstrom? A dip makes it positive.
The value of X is 2.8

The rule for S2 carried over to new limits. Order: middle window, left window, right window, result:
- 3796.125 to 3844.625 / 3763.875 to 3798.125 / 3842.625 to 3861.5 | 0.09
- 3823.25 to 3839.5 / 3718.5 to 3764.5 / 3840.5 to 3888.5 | 0.20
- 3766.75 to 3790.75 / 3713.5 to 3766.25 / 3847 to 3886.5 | 0.10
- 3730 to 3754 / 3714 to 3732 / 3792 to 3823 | 0.48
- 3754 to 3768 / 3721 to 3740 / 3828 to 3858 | 0.33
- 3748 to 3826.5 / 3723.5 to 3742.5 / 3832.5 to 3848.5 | 0.15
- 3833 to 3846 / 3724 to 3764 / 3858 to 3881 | 0.34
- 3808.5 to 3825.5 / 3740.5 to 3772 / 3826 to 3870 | -0.12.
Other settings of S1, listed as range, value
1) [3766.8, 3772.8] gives 6.83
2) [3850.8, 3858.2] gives 10.5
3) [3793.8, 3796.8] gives 8.24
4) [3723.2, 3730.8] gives 20.3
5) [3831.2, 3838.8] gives 7.45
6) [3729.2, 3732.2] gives 14.1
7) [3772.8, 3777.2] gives 9.19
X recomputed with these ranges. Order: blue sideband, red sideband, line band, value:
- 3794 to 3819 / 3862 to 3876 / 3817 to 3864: 3.0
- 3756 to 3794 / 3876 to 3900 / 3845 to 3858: -3.0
